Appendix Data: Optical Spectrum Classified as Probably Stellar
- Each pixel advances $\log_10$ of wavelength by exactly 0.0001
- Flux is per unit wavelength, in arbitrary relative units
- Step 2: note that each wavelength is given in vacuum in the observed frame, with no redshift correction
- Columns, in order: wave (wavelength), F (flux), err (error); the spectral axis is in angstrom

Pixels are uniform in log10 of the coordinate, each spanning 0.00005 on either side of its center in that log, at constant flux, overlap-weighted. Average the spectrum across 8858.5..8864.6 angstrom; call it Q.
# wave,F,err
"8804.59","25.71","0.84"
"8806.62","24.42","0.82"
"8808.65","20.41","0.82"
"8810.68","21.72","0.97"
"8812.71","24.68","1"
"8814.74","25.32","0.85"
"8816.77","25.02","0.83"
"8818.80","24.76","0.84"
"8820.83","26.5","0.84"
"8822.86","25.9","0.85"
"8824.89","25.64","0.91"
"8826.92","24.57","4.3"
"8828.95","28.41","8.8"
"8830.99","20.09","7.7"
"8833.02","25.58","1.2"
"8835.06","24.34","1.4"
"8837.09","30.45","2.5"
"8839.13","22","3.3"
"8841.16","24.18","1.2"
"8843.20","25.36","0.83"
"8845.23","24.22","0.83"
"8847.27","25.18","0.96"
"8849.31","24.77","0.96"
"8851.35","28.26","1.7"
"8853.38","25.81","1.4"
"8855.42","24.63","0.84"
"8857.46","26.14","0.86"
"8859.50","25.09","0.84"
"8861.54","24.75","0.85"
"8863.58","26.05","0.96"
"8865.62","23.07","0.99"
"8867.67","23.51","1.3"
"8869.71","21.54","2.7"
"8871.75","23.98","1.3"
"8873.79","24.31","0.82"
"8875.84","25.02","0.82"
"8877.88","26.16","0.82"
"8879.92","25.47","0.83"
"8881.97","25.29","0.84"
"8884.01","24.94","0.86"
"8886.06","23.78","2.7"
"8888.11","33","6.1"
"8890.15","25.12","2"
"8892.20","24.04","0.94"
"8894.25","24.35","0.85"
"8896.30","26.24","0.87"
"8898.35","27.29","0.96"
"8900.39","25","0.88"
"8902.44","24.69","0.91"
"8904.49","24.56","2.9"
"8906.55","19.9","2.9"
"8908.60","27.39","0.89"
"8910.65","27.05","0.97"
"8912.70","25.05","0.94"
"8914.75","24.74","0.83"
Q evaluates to 25.3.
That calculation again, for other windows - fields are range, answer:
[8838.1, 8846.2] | 24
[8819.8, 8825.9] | 26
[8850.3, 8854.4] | 27.1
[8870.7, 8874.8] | 24.2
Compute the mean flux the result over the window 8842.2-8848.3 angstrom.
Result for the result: 24.9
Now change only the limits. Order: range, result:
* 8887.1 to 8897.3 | 26.5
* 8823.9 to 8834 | 24.9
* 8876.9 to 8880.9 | 25.8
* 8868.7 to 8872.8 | 22.8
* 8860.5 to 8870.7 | 23.8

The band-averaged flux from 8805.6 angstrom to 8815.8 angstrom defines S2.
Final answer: 23.3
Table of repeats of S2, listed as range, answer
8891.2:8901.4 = 25.4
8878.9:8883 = 25.4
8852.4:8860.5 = 25.4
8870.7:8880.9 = 25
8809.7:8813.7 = 23.2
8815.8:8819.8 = 24.9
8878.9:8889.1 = 26.5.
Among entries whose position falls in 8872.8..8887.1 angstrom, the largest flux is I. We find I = 26.16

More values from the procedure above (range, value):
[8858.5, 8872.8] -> 26.05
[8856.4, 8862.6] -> 26.14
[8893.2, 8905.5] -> 27.29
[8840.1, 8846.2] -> 25.36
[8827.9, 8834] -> 28.41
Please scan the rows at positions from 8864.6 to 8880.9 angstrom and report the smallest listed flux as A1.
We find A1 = 21.54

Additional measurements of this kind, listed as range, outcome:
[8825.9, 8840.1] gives 20.09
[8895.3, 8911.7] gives 19.9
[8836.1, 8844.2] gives 22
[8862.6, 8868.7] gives 23.07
